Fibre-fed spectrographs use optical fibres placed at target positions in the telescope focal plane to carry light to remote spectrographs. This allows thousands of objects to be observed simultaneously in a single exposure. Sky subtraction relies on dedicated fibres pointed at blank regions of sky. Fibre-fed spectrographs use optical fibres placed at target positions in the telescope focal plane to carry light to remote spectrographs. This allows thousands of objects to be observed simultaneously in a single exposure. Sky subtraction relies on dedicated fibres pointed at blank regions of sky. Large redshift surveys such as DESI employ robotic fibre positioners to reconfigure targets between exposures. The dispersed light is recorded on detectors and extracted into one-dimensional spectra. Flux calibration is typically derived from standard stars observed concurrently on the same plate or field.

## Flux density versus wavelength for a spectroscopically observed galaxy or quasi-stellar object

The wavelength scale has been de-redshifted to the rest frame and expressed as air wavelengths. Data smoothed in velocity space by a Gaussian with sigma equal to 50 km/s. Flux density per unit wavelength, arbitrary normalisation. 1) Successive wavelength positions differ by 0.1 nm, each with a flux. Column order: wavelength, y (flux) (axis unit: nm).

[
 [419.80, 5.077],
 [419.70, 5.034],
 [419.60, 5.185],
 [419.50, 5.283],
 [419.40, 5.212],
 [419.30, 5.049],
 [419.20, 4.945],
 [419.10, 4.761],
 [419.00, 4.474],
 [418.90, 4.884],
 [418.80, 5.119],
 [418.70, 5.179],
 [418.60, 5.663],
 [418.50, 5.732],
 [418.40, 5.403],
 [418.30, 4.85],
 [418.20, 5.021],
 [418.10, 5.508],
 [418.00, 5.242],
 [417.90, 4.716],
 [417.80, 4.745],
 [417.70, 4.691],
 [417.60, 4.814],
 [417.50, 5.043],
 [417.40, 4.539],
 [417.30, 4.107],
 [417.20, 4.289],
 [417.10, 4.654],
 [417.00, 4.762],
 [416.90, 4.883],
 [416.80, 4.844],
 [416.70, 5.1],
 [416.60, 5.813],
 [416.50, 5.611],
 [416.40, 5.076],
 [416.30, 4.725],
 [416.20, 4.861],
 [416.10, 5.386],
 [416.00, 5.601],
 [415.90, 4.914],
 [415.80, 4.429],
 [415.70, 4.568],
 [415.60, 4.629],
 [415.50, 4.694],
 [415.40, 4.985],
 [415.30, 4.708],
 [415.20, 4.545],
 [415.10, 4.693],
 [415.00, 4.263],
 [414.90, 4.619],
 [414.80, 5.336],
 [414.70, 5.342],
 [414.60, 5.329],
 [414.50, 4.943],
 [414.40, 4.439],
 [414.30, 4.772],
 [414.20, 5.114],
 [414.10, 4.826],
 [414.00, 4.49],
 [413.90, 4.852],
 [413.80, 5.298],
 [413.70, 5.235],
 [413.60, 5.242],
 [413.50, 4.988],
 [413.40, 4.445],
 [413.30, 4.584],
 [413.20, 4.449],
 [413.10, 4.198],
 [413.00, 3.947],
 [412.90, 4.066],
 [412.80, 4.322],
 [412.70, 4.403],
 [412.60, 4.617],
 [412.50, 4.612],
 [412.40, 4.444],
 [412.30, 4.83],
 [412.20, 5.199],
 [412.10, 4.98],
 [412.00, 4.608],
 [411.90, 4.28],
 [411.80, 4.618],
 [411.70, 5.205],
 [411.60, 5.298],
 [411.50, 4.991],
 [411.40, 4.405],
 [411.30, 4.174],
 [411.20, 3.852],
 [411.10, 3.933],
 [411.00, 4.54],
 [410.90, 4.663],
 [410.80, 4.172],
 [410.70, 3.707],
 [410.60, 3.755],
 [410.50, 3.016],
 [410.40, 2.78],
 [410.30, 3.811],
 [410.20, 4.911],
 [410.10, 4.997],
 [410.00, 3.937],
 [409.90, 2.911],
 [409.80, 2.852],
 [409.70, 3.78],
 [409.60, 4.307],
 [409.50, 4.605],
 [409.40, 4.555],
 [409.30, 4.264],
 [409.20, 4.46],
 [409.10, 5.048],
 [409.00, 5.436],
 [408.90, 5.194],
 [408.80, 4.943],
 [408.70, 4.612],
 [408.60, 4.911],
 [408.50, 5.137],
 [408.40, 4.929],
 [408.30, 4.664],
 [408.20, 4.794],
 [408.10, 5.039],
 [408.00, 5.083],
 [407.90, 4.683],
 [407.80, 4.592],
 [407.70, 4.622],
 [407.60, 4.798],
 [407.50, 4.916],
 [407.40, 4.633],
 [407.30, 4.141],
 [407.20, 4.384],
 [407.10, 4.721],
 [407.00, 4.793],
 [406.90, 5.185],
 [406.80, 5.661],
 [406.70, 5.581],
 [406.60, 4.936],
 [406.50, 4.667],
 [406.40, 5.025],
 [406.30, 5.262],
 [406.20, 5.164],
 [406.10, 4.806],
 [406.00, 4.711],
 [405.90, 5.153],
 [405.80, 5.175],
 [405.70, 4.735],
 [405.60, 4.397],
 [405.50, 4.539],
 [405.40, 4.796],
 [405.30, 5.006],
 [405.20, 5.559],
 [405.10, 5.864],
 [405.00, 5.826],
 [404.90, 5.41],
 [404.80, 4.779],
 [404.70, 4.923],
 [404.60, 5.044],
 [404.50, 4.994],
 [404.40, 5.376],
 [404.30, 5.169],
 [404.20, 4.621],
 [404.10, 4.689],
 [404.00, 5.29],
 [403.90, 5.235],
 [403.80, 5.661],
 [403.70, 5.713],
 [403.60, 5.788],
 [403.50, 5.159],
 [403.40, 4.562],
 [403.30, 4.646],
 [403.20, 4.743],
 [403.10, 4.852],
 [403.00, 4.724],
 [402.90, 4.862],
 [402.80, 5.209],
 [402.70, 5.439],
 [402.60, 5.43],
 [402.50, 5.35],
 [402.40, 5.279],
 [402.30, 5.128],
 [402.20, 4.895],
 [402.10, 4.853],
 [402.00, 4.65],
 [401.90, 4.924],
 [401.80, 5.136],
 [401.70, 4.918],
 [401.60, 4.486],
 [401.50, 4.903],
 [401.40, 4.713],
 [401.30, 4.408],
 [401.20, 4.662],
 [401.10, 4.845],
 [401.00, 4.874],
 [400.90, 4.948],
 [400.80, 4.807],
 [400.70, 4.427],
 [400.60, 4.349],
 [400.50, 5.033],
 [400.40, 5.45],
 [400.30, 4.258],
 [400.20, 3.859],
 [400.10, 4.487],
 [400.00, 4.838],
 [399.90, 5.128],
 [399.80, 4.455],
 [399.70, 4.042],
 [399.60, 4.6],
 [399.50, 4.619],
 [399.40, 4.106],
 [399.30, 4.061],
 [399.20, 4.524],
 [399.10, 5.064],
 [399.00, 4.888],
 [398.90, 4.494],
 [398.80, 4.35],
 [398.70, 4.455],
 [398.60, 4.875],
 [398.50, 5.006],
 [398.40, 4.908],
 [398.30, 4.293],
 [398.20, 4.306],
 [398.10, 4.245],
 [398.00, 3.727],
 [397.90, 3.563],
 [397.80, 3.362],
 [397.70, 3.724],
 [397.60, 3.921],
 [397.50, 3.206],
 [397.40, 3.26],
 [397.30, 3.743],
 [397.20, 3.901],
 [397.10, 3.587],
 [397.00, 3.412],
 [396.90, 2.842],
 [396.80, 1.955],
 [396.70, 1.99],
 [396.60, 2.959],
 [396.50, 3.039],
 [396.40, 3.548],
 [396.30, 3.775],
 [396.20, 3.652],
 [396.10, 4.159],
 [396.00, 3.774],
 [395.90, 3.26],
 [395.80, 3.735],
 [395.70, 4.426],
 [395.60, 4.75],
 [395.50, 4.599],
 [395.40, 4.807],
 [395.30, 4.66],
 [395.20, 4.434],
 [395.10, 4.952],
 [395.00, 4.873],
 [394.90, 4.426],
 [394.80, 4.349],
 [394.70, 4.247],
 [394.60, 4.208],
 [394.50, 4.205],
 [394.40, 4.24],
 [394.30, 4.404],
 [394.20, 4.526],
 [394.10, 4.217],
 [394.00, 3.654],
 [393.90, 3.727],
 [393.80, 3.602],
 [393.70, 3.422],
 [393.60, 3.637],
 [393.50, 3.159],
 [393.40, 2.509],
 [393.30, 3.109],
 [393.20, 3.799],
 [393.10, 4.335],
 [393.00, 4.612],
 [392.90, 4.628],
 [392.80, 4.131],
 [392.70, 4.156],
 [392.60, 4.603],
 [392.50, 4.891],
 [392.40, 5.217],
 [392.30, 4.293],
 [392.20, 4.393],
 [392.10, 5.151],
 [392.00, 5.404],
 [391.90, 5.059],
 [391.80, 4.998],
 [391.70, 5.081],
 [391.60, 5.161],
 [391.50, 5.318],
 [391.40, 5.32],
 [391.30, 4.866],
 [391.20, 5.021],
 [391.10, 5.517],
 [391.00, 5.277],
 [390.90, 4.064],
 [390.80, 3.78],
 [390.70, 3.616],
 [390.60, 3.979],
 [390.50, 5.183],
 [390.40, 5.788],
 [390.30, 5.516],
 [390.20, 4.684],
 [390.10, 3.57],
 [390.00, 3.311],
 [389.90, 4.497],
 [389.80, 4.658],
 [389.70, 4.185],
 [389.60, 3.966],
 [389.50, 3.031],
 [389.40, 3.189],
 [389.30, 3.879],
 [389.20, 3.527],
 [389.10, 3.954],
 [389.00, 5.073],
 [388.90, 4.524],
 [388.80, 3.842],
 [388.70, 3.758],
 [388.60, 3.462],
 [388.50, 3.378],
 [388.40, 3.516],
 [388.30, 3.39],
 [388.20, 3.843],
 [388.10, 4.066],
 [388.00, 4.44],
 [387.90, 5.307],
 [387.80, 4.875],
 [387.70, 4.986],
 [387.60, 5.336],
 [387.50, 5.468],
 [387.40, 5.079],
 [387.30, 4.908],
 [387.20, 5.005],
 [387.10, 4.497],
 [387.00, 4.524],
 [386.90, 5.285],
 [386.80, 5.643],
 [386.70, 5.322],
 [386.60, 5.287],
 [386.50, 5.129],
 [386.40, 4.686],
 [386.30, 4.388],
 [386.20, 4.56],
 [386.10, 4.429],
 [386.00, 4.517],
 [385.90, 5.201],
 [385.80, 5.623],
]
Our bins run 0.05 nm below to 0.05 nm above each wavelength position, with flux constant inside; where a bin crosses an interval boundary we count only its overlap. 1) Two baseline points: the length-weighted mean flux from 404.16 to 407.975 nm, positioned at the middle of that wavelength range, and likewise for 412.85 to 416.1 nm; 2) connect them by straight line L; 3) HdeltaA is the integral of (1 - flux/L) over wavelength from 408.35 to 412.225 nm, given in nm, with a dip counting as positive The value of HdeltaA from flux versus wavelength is 0.38 nm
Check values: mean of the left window 4.97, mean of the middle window 4.4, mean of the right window 4.78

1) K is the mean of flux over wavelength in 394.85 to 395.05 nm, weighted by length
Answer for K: 4.65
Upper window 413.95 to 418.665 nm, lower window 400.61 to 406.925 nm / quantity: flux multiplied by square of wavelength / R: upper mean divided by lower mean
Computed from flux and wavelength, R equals 1.04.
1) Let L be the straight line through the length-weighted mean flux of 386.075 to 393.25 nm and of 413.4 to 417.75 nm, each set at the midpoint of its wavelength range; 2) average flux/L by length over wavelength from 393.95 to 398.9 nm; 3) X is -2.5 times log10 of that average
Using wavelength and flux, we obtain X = 0.17 mag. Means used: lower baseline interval 4.55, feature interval 3.97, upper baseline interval 4.88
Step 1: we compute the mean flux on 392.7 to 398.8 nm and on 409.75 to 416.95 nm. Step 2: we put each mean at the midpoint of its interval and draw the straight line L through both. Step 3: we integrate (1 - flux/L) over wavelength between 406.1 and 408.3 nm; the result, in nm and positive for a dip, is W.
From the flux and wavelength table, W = -0.26 nm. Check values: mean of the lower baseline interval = 3.92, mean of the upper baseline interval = 4.61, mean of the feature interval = 4.88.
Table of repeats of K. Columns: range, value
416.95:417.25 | 4.57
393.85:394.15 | 3.87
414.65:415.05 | 4.89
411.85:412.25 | 4.77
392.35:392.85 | 4.6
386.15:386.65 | 4.81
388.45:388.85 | 3.61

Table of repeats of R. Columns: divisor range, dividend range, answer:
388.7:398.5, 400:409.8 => 1.25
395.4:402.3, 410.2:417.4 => 1.18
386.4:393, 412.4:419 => 1.21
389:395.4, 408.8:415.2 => 1.14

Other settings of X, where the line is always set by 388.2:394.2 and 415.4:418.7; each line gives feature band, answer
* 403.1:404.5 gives -0.11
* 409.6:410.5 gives 0.27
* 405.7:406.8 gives -0.09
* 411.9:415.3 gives 0.03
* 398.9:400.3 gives 0.00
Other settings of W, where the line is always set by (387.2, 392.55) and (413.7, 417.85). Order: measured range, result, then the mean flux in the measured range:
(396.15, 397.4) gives 0.380 nm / 3.2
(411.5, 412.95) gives 0.039 nm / 4.69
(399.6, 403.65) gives -0.143 nm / 4.84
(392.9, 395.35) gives 0.268 nm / 4.07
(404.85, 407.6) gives -0.154 nm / 5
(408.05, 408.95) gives -0.028 nm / 4.91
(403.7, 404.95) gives -0.111 nm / 5.12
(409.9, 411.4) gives 0.251 nm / 3.99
